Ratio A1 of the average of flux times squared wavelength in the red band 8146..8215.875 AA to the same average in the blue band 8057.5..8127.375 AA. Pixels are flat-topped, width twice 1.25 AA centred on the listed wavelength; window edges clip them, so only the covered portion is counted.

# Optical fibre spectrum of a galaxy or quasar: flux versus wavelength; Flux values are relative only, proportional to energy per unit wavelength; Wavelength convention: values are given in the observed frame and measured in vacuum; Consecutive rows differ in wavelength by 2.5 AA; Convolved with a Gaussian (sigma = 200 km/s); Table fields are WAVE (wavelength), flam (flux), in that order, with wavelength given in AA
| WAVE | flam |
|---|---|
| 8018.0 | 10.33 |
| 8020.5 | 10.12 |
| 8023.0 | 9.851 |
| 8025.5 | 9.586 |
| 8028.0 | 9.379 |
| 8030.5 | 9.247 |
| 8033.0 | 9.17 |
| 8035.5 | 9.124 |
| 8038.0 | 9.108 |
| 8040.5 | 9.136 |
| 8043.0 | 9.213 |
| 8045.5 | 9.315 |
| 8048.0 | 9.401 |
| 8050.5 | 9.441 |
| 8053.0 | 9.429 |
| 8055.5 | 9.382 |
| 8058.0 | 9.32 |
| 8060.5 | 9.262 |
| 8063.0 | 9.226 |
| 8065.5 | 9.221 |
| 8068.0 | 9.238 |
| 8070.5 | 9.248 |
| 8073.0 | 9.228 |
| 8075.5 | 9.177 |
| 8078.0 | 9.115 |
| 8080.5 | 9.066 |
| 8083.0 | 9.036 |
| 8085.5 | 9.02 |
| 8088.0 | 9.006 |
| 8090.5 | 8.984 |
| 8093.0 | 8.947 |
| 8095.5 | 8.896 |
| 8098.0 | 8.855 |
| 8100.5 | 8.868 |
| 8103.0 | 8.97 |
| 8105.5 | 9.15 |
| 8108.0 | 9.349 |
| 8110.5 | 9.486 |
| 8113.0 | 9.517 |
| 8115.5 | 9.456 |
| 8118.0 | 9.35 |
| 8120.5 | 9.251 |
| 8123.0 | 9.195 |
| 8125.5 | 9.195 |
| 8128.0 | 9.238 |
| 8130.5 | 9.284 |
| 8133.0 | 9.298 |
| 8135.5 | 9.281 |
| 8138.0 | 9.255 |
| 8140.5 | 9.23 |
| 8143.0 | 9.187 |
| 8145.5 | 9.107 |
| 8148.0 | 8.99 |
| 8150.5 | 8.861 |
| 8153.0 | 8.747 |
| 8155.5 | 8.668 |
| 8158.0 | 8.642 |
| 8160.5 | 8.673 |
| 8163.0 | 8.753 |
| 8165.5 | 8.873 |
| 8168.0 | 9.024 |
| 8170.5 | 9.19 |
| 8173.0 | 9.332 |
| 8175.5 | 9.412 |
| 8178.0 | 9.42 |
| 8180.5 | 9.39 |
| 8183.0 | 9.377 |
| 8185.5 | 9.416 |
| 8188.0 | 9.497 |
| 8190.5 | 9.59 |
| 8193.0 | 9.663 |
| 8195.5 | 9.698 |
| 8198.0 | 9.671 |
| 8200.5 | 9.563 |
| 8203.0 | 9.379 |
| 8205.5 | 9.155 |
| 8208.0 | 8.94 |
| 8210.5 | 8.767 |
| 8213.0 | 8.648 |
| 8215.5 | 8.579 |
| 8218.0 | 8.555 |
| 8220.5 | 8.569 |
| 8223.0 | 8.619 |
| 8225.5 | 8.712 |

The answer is 1.02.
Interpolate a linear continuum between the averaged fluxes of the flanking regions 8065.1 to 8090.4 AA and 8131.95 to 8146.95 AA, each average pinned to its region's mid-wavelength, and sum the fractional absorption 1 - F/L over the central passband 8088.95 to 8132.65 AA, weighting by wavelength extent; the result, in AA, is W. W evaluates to 0.0 AA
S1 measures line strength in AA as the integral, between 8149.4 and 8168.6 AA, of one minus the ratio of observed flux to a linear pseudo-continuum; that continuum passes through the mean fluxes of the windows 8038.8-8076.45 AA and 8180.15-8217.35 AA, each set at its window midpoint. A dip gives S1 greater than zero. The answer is 1.0 AA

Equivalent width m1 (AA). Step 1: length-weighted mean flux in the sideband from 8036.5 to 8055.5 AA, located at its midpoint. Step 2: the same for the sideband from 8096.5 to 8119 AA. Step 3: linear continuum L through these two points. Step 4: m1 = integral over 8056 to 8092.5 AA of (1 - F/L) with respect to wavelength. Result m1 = 0.4 AA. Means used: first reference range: 9.3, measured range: 9.15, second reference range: 9.22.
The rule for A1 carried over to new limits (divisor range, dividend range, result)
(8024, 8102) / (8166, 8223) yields 1.03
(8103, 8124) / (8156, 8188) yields 0.99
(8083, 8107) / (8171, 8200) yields 1.08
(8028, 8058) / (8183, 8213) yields 1.05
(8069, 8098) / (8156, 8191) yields 1.03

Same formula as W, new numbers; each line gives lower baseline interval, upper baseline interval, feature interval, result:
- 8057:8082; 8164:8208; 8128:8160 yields 0.9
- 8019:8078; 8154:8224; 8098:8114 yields 0.1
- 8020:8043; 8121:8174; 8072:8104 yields 0.7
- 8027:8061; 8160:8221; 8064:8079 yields 0.1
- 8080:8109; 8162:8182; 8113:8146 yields -0.7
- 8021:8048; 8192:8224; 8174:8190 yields -0.6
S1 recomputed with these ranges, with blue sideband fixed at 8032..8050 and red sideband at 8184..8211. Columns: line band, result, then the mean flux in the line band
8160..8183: 0.6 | 9.15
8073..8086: 0.2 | 9.1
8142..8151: 0.3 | 9.05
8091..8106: 0.6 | 8.94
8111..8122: -0.1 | 9.4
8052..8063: -0.1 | 9.33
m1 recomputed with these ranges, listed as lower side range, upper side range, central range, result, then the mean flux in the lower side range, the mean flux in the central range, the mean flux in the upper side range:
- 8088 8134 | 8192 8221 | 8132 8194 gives -0.1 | 9.18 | 9.15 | 9.11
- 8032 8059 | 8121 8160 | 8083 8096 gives 0.3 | 9.28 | 8.98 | 9.07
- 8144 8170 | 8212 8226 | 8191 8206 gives -1.5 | 8.85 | 9.54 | 8.61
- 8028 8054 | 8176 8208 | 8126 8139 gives 0.2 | 9.26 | 9.27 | 9.46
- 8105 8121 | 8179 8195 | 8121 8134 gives 0.2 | 9.38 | 9.24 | 9.5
